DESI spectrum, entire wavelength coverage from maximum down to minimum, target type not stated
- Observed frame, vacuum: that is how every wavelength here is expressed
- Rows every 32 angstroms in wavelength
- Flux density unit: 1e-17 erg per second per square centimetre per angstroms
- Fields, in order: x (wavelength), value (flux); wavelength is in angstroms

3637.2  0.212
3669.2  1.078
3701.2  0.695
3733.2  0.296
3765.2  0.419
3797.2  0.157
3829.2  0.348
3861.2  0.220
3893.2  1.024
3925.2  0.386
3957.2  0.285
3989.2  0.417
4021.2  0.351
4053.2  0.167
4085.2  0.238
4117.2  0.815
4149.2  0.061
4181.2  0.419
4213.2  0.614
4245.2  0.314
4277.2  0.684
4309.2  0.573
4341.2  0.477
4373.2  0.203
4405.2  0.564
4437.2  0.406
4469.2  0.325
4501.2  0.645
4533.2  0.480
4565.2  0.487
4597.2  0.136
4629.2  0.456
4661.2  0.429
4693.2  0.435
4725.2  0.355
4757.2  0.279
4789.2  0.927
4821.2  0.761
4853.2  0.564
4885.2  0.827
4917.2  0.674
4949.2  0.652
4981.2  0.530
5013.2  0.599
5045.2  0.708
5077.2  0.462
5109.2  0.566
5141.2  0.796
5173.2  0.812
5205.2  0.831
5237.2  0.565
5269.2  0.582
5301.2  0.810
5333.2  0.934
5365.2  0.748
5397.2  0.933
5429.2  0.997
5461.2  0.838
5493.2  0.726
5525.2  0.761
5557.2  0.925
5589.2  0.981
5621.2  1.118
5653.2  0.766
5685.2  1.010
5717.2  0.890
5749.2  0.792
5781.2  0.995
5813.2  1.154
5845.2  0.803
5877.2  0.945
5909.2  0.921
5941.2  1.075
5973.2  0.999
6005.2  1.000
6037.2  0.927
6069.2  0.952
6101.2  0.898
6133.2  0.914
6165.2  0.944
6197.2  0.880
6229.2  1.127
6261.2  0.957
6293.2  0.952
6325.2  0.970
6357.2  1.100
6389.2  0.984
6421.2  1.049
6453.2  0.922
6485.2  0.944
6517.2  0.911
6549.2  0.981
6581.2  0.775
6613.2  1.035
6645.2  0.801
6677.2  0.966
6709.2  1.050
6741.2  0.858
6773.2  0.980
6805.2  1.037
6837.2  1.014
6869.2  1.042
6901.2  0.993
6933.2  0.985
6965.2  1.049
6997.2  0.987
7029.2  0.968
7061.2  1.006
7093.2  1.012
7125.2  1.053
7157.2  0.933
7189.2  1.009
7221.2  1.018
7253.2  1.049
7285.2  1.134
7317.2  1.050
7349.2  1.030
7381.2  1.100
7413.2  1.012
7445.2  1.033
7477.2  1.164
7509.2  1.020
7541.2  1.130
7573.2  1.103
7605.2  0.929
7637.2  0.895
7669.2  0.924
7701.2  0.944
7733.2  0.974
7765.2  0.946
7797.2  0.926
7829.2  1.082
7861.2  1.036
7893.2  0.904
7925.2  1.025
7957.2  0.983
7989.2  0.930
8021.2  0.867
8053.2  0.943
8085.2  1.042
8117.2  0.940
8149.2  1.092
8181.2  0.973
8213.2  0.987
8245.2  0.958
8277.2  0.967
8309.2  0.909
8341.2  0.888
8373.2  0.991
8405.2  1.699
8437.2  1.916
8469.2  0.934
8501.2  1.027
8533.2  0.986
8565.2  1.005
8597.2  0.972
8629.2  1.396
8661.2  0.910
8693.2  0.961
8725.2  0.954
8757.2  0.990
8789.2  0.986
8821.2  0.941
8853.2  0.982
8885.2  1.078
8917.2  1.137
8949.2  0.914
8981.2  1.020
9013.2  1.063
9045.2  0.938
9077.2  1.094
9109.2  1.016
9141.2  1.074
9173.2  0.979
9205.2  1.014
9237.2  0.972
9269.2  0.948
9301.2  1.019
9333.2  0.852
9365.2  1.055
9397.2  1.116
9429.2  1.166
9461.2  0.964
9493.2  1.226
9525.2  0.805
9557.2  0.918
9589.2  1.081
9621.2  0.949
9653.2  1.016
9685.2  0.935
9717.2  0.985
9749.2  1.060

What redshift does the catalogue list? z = 0.28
